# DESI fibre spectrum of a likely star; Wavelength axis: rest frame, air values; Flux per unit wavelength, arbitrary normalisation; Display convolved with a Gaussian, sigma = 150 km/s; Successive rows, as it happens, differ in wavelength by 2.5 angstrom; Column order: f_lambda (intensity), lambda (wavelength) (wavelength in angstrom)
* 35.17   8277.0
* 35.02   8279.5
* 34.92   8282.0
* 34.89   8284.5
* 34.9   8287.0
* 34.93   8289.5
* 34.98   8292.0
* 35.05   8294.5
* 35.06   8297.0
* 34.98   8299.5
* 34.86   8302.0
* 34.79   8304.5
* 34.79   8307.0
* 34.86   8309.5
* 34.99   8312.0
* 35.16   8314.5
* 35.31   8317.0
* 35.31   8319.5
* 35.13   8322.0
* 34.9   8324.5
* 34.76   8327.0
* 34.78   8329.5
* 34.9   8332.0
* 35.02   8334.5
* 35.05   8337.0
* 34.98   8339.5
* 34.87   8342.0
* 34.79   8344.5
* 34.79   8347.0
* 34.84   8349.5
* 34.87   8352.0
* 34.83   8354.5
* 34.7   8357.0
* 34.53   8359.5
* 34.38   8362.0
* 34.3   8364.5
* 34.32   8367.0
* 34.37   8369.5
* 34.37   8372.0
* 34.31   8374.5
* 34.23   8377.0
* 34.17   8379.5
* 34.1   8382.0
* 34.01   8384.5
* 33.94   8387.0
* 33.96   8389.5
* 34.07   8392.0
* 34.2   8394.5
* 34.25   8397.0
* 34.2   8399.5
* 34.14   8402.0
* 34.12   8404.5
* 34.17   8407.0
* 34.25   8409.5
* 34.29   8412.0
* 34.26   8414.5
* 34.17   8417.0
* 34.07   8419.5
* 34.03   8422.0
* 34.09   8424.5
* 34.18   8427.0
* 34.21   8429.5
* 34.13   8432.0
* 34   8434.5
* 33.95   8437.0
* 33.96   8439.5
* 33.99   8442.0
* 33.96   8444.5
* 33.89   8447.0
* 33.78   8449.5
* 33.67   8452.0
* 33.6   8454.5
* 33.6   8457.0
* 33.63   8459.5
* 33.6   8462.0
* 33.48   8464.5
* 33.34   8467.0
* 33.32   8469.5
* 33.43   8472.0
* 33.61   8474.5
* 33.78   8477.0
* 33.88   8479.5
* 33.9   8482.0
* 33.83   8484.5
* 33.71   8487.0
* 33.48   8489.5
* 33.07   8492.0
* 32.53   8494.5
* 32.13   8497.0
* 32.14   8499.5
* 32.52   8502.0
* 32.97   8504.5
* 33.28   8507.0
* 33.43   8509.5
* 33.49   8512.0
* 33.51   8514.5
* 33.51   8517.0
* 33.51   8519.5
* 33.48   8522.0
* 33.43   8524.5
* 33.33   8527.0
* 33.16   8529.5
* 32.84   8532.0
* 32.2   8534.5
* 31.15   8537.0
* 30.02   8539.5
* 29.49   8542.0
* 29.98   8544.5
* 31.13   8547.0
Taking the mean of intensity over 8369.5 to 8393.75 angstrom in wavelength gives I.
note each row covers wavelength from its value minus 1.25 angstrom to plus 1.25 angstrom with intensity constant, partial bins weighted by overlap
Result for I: 34.1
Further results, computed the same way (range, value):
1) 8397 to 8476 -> 33.9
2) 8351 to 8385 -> 34.4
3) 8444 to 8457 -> 33.8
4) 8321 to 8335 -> 34.9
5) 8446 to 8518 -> 33.4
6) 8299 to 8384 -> 34.7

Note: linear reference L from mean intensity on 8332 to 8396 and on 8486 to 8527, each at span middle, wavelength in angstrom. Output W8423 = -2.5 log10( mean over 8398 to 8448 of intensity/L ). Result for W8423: -0.01 mag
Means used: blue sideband 34.5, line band 34.1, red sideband 33.1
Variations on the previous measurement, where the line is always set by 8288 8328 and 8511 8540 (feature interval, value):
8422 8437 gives -0.009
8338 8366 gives -0.005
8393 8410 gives -0.003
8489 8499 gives 0.016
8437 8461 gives -0.006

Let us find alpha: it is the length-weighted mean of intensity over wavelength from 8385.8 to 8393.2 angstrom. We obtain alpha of 34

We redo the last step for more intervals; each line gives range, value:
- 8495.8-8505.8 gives 32.4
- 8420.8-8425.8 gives 34.1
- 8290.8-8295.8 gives 35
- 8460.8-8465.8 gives 33.5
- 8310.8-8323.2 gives 35.2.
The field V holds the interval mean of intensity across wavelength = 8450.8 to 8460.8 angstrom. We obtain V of 33.6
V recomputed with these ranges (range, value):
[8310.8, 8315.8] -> 35.1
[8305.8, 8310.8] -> 34.8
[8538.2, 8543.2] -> 29.8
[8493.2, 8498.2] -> 32.3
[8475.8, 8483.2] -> 33.9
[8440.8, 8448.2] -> 33.9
